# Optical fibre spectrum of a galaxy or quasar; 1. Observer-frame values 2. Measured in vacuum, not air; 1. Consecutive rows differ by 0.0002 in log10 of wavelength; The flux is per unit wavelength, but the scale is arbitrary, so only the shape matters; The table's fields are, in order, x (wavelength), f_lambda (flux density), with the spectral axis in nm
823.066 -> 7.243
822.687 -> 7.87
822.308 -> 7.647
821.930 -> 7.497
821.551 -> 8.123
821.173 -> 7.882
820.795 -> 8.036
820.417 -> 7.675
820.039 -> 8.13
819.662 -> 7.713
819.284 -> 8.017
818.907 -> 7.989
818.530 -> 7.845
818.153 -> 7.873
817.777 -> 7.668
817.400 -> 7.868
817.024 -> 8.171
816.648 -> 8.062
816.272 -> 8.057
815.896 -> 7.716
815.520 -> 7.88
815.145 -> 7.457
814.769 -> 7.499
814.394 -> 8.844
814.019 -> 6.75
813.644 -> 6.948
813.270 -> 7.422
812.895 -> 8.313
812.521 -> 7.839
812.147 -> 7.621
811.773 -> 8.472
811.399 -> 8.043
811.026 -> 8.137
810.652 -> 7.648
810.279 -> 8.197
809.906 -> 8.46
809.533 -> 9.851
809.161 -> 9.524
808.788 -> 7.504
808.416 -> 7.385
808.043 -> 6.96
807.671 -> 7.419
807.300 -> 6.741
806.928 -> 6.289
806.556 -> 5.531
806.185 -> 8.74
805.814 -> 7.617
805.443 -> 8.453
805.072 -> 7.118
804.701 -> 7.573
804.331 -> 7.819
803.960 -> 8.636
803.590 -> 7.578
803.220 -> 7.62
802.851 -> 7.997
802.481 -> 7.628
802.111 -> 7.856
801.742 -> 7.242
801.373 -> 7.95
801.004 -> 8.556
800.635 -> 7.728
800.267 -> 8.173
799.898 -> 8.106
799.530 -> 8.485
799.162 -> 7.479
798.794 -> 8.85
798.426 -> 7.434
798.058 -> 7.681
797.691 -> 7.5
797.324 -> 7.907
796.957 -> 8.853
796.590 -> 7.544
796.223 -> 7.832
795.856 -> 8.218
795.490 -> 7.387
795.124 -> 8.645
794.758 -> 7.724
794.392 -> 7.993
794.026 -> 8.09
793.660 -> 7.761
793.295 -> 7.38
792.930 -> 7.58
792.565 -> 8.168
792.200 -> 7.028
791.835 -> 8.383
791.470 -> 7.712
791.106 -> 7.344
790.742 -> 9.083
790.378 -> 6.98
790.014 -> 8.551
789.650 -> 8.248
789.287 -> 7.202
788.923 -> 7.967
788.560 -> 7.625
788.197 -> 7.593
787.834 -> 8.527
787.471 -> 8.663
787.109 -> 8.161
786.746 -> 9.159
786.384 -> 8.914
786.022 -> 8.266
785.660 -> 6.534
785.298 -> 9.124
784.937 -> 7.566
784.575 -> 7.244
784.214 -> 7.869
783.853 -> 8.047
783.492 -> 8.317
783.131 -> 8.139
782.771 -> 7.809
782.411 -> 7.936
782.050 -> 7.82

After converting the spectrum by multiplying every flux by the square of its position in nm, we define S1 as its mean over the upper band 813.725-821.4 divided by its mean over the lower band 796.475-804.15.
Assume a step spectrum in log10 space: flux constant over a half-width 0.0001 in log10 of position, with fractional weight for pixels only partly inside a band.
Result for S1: 1.03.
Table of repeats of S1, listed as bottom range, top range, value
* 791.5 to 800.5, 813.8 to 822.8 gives 1.05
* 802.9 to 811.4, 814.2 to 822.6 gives 1.04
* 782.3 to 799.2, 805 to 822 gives 1.04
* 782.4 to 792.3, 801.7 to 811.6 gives 1.02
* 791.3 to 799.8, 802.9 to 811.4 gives 1.01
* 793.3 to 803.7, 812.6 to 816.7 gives 1.01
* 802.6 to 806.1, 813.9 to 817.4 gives 1.03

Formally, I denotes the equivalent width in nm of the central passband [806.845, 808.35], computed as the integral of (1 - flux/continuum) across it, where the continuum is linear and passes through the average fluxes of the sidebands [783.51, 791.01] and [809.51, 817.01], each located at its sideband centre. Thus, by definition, 0.19 nm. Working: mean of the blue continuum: 8.06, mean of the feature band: 6.93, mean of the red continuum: 7.92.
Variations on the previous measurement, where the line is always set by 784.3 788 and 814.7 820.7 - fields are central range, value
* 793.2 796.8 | 0.103 nm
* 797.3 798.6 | 0.077 nm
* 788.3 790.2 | 0.062 nm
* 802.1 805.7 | 0.085 nm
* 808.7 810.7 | -0.175 nm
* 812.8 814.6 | 0.065 nm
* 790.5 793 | 0.078 nm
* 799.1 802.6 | 0.045 nm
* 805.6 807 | 0.149 nm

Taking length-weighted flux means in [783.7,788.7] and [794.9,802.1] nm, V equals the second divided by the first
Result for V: 0.98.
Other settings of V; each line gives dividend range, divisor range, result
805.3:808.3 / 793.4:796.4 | 0.91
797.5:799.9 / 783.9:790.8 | 0.98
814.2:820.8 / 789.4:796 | 1.00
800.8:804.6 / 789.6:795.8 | 1.00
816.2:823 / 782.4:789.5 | 0.98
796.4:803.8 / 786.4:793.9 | 0.99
